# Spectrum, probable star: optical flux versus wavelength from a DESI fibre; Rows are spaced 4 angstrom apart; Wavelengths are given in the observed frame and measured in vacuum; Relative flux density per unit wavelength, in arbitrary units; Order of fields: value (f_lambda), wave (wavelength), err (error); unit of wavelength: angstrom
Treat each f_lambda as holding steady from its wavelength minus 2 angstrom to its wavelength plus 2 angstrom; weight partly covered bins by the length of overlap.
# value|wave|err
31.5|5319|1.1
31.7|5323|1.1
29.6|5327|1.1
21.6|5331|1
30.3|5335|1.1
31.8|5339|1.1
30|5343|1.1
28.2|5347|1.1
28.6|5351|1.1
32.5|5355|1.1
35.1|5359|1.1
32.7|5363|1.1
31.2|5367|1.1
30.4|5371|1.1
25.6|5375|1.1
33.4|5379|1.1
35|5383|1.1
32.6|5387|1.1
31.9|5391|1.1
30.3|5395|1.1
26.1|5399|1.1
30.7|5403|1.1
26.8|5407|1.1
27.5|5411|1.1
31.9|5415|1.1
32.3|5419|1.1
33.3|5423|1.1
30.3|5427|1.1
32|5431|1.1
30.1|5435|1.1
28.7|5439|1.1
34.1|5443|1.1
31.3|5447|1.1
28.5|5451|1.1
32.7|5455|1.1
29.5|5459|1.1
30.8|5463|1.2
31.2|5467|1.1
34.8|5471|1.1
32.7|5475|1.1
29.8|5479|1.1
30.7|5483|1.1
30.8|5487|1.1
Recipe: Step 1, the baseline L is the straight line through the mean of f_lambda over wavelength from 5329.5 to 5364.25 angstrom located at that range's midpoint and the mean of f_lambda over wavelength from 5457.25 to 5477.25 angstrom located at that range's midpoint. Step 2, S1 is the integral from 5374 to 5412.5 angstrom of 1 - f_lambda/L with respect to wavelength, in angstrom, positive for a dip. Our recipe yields 0.8 angstrom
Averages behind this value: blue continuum 30.2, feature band 30.1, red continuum 31.8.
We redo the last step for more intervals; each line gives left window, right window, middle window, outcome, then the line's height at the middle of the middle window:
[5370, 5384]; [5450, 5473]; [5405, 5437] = 0.6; 31.1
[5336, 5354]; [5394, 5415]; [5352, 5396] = -4.0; 29.2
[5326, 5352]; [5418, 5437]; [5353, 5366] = -1.8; 29.2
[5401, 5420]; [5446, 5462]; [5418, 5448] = -1.4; 30.1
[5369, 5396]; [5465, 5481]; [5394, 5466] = 3.1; 31.8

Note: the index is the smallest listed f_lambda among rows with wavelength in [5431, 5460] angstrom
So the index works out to 28.5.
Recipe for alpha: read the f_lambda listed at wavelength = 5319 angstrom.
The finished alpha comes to 31.5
